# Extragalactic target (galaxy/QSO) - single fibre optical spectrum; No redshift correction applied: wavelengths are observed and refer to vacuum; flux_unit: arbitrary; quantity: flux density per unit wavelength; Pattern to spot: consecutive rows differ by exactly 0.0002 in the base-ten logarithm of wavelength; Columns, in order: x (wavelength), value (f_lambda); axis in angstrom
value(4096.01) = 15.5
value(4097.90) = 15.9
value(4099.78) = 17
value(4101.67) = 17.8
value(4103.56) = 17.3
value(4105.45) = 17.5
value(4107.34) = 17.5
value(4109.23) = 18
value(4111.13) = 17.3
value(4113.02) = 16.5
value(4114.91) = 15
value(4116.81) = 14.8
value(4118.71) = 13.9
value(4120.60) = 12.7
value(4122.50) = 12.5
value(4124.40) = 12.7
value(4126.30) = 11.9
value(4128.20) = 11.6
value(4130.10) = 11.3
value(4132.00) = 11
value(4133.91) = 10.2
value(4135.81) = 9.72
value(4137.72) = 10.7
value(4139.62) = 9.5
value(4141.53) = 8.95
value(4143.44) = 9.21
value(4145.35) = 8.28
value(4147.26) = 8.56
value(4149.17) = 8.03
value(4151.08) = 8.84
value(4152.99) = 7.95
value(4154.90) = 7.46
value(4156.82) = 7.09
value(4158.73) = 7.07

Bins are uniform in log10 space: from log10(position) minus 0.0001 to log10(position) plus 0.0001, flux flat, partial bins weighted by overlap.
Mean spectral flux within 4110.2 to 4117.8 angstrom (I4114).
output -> 15.9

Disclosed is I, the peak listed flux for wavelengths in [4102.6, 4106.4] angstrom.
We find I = 17.5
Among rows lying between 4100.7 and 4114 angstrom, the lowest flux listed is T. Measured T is 16.5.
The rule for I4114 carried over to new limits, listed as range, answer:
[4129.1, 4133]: 11.1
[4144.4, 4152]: 8.43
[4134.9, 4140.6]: 9.97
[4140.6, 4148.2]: 8.74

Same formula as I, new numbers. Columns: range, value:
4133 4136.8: 10.2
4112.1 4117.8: 16.5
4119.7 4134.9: 12.7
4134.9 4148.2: 10.7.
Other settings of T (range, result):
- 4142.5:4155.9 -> 7.46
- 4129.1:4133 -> 11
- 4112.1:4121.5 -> 12.7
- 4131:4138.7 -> 9.72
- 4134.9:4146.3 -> 8.28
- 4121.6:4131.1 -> 11.3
